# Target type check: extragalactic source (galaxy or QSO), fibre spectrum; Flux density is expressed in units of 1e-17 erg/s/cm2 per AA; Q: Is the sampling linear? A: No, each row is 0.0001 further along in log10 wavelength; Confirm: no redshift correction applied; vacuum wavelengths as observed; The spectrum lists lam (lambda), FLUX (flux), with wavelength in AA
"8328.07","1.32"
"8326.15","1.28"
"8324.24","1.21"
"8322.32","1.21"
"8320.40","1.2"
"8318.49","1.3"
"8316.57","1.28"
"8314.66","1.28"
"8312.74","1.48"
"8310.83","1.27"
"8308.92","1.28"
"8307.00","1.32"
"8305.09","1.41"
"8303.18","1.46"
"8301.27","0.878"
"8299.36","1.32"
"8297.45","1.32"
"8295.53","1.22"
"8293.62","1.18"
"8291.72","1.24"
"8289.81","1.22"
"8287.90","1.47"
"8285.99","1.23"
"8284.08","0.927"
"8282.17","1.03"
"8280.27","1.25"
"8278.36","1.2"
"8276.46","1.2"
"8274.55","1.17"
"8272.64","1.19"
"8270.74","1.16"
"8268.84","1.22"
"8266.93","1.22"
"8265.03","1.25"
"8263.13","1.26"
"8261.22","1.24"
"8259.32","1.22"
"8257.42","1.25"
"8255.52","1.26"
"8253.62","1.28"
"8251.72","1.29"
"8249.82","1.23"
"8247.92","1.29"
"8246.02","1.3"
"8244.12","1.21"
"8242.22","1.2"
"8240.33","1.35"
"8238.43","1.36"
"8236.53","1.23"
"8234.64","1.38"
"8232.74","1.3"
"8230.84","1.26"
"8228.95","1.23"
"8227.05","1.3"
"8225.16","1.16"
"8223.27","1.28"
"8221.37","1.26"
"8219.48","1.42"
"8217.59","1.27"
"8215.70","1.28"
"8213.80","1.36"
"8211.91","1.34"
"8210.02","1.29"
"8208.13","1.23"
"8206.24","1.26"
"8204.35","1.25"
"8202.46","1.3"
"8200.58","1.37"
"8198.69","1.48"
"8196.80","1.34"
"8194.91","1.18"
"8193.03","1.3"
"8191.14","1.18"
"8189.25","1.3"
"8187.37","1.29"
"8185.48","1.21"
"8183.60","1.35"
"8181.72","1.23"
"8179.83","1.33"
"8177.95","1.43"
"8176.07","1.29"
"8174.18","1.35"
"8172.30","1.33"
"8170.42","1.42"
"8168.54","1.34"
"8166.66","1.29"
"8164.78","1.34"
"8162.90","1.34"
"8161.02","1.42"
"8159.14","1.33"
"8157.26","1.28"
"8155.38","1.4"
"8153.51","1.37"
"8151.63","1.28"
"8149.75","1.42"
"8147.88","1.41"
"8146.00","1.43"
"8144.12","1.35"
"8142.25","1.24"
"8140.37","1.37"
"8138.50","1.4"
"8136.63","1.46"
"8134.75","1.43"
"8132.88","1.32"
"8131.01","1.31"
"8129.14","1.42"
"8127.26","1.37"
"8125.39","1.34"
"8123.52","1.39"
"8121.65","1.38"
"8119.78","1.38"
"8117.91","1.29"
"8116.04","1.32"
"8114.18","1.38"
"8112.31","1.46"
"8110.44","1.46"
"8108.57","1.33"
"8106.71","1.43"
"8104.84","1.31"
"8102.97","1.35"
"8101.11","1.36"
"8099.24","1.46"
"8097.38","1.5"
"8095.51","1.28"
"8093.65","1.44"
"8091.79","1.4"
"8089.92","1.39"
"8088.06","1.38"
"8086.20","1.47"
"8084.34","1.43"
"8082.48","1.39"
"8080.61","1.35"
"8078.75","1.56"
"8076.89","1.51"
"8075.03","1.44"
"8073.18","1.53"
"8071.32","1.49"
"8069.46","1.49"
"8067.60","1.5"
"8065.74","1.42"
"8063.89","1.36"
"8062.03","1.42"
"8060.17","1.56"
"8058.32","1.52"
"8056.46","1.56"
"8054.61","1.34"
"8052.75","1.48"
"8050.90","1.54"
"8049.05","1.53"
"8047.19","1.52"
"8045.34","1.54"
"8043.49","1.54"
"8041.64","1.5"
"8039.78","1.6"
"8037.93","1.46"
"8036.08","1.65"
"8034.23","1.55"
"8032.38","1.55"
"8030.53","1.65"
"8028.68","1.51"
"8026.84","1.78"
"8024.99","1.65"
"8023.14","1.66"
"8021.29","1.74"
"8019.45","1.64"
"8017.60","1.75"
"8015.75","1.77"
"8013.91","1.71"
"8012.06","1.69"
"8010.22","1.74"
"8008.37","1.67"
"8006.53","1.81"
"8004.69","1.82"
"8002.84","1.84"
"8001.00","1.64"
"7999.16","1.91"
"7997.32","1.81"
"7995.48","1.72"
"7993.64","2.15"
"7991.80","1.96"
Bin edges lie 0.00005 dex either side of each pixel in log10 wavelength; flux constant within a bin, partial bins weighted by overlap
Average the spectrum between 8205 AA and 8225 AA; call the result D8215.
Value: 1.29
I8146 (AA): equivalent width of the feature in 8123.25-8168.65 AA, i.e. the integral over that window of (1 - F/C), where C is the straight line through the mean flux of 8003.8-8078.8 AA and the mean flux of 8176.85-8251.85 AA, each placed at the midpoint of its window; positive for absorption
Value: 1.4 AA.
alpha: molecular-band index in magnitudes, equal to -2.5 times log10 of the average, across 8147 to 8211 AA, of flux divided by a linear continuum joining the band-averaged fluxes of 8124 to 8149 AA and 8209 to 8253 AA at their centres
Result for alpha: 0.01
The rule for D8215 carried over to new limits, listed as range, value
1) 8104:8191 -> 1.35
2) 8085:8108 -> 1.4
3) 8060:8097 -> 1.44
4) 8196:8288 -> 1.26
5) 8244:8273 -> 1.24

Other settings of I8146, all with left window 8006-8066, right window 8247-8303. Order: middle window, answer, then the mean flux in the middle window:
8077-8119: 2.6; 1.4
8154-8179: 0.6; 1.35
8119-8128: 0.5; 1.37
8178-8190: 0.6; 1.3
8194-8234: 0.6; 1.29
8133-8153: 0.6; 1.38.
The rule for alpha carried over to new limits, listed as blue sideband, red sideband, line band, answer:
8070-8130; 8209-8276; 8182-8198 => 0.039 mag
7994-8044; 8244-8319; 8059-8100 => 0.100 mag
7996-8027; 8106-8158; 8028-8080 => 0.070 mag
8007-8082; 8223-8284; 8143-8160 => 0.027 mag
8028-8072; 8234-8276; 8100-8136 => 0.042 mag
